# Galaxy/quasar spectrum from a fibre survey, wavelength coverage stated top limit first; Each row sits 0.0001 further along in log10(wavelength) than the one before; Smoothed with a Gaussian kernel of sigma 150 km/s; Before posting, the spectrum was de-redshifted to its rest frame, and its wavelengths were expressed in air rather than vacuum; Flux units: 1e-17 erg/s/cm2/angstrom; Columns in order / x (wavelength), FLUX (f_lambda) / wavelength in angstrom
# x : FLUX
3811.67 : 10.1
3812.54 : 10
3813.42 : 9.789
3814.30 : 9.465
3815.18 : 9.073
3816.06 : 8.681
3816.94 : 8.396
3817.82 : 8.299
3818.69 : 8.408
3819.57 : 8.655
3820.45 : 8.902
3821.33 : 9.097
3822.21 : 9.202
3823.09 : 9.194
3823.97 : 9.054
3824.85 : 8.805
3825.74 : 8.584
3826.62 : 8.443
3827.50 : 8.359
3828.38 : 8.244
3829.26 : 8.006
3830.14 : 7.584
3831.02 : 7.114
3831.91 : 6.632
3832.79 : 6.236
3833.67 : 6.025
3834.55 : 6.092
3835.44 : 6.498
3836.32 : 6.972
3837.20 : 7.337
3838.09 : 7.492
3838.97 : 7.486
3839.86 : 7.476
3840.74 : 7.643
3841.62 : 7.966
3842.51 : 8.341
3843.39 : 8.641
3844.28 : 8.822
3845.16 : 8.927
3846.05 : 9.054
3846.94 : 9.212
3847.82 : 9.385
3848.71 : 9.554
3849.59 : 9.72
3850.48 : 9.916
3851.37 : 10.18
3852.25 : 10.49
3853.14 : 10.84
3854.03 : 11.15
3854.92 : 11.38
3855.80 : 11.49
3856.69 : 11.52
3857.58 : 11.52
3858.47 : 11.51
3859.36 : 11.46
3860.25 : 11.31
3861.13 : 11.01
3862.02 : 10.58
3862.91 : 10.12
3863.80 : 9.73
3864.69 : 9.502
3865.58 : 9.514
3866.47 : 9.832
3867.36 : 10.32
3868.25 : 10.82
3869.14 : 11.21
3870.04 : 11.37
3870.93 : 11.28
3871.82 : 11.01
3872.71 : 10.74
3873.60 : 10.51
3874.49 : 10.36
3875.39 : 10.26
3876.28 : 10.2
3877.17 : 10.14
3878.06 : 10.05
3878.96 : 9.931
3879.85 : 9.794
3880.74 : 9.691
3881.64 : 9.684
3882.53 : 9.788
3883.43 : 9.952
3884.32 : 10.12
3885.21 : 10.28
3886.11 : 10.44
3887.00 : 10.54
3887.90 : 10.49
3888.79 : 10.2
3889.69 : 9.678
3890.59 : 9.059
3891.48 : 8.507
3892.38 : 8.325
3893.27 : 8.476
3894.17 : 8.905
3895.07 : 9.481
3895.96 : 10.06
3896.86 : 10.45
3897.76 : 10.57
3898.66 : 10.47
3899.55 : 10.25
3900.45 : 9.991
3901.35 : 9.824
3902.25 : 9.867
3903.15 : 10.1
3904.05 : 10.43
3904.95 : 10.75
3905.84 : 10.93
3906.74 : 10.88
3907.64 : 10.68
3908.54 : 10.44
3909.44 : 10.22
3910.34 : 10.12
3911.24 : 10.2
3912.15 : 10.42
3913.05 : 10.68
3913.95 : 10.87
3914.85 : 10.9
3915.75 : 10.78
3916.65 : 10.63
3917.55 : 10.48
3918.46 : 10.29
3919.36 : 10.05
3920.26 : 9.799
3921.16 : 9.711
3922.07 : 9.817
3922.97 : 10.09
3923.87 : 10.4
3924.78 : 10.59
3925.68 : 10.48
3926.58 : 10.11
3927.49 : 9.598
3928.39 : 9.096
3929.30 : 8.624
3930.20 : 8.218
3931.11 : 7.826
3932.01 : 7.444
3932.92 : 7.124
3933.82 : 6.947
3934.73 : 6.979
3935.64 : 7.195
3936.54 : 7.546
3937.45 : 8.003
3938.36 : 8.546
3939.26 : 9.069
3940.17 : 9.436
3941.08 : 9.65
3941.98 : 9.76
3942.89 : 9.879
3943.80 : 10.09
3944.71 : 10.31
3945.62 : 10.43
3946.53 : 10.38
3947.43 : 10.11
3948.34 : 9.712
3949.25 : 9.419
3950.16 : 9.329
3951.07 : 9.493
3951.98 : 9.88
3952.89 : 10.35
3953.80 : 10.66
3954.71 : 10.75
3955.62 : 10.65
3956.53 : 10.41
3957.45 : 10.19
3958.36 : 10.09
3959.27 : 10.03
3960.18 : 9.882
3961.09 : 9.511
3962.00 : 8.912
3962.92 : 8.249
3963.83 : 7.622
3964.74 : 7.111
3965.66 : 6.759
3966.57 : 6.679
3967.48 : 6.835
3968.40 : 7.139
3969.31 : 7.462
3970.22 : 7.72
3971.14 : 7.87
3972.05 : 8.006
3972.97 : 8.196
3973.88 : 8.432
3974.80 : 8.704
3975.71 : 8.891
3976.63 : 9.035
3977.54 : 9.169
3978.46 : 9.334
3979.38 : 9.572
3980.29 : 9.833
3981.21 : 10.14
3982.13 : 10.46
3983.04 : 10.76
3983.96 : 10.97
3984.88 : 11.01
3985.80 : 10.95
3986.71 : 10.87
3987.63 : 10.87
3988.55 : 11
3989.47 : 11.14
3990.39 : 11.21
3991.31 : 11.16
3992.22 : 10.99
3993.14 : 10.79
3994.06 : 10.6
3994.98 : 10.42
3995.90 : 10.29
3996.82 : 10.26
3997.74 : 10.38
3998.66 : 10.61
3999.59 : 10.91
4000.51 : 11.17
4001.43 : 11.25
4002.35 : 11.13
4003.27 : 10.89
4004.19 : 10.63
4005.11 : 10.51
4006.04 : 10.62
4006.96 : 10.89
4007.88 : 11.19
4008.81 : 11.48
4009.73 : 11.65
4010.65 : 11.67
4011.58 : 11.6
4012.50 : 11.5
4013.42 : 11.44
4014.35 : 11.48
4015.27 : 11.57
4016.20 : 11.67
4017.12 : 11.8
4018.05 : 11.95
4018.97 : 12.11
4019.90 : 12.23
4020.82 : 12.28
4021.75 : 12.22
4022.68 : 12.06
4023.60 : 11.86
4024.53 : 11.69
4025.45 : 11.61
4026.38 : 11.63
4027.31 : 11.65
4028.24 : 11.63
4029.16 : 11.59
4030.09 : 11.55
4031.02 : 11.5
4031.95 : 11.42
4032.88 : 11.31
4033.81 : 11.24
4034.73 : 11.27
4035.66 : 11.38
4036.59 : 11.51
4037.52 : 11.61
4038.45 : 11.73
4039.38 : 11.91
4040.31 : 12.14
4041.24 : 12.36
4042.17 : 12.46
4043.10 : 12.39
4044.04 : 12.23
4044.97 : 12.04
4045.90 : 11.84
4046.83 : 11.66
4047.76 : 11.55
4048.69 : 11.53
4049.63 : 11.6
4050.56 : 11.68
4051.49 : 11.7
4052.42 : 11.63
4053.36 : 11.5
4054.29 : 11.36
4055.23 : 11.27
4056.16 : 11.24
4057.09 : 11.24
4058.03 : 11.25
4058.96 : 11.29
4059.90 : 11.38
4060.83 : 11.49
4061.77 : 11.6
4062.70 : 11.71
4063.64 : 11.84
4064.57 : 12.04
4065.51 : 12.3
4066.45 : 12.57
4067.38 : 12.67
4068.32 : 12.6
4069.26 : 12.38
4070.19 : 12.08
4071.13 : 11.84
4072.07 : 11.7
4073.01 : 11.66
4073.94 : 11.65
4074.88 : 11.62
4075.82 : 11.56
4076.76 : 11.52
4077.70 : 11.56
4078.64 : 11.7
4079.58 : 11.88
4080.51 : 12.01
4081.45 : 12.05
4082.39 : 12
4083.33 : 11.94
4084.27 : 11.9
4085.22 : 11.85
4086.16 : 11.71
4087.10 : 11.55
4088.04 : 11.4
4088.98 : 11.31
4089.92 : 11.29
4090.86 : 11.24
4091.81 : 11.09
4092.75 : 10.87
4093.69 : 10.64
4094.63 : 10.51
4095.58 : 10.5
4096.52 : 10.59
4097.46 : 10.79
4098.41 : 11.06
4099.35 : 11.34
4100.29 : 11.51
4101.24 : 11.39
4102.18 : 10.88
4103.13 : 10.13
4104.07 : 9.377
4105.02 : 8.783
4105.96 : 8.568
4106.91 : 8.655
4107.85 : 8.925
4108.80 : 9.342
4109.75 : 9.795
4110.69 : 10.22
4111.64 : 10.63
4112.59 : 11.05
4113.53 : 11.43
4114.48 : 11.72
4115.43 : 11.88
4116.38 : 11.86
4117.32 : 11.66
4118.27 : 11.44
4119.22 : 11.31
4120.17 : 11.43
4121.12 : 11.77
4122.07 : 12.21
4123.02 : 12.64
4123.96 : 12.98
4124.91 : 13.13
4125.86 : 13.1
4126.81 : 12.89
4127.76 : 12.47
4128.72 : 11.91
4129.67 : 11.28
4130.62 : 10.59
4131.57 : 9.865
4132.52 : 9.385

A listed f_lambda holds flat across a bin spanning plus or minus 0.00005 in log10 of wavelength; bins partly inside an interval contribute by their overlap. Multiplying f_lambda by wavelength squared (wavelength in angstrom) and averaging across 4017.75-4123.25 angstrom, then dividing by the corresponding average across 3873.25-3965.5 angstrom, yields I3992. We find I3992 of 1.3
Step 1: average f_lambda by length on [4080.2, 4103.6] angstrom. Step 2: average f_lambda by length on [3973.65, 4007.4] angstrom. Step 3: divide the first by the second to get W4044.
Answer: 1.08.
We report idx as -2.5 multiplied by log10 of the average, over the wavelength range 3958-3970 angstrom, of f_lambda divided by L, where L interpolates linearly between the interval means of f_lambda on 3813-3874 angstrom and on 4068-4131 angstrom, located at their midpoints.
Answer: 0.24 mag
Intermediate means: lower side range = 9.24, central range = 8.15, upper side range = 11.3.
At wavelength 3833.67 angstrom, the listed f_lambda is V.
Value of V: 6.025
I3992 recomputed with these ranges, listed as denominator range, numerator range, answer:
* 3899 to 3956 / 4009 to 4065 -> 1.27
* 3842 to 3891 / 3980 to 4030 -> 1.18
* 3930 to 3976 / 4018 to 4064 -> 1.39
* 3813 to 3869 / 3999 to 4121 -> 1.40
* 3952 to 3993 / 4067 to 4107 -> 1.26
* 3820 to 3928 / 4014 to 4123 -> 1.30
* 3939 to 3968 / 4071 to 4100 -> 1.30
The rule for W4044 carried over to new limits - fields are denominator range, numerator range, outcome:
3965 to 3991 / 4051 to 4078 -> 1.27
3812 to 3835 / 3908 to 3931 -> 1.21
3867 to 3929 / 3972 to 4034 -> 1.07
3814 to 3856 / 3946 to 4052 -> 1.24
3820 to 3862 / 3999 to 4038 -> 1.28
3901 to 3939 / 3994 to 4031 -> 1.18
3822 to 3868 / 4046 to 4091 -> 1.29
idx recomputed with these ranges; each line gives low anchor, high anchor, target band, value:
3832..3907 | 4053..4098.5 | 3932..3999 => 0.128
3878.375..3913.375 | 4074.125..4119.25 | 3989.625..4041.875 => -0.077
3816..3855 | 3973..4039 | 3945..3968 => 0.102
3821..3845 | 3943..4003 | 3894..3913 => -0.168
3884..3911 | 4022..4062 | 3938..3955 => 0.076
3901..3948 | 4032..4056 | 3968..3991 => 0.113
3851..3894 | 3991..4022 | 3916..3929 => 0.061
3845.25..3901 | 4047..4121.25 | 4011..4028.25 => -0.080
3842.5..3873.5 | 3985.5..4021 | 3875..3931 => 0.062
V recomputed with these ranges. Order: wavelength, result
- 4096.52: 10.59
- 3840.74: 7.643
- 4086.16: 11.71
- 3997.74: 10.38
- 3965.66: 6.759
